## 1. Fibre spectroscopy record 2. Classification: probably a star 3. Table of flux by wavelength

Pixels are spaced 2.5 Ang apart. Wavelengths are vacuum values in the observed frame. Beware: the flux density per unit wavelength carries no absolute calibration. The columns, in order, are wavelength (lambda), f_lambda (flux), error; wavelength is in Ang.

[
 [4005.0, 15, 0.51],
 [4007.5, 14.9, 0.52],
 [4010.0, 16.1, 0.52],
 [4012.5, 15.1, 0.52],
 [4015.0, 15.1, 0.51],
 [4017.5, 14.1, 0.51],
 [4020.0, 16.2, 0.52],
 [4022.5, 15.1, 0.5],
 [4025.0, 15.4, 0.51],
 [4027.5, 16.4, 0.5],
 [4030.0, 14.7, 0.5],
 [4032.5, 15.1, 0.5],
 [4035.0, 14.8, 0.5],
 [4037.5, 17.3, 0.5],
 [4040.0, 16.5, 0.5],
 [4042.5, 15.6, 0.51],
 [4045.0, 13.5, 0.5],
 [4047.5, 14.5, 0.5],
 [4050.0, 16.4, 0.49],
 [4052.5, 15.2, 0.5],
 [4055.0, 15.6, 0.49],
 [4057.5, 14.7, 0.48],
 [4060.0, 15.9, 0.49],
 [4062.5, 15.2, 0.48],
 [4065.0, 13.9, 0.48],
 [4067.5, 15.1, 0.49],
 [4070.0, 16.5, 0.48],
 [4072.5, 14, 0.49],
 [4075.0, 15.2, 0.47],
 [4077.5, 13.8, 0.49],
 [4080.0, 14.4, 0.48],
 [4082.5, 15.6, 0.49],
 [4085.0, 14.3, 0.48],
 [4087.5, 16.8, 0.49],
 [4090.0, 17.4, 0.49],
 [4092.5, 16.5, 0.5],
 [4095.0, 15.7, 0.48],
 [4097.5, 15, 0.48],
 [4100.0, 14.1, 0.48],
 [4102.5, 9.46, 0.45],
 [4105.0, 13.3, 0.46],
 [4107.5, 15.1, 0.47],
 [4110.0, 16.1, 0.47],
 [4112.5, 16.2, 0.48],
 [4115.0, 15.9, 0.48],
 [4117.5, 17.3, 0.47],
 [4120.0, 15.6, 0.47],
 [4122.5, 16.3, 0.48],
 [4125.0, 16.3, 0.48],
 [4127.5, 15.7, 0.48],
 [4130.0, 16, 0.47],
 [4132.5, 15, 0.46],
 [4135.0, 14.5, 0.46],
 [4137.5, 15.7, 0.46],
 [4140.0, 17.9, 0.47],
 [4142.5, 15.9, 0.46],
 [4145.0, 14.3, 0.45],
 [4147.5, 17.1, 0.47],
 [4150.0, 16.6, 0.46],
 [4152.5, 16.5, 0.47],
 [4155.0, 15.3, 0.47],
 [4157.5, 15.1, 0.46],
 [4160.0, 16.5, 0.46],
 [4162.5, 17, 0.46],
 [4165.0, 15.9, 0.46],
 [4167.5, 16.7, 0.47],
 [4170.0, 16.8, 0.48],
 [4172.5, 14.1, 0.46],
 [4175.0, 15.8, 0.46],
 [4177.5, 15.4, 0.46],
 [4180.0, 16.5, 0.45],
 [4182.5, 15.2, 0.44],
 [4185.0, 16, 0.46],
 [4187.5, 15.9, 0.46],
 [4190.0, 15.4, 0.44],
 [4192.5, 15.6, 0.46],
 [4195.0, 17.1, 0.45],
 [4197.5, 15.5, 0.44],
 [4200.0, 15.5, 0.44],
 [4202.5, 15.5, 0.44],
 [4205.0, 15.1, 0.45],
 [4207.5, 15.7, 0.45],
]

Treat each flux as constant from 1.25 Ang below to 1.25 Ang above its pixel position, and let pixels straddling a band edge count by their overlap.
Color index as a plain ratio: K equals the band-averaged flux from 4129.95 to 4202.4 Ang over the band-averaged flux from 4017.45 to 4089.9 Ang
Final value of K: 1.04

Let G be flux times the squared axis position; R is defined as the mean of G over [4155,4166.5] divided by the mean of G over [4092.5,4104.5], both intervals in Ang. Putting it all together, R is 1.19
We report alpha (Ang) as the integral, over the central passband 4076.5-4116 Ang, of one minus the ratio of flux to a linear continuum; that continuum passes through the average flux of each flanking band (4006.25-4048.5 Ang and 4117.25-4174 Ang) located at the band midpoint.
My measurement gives 1.82 Ang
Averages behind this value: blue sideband 15.3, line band 15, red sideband 16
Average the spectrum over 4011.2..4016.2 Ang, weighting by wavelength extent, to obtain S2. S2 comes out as 15.1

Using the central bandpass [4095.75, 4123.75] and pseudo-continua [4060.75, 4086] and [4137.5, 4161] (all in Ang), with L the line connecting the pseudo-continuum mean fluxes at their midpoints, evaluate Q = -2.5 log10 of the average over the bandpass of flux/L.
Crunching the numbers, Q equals 0.04 mag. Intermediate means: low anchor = 14.8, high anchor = 16.1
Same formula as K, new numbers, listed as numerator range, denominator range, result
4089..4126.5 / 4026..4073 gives 1.00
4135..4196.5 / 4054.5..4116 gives 1.06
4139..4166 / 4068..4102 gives 1.06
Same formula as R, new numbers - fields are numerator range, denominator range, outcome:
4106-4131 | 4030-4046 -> 1.08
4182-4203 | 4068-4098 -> 1.08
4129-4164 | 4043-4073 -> 1.10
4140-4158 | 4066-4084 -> 1.11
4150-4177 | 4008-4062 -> 1.11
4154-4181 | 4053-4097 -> 1.09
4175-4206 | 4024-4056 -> 1.09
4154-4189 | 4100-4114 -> 1.16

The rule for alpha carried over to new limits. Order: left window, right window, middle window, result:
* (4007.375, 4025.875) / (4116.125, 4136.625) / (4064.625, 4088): 1.0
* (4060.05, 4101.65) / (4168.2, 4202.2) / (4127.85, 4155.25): -0.7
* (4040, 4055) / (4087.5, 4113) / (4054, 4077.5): 0.1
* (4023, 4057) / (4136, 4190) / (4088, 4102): 0.2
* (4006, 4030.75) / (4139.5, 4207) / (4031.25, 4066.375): 0.3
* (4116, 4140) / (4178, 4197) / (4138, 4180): -0.4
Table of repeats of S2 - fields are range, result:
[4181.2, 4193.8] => 15.6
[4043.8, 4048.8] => 14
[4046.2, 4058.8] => 15.3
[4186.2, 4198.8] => 15.9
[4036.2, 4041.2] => 16.9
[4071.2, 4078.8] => 14.3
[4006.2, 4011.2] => 15.5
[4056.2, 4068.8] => 15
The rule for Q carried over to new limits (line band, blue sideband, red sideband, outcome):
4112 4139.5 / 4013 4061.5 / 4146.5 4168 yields 0.01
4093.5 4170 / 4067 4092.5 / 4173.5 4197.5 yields 0.00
